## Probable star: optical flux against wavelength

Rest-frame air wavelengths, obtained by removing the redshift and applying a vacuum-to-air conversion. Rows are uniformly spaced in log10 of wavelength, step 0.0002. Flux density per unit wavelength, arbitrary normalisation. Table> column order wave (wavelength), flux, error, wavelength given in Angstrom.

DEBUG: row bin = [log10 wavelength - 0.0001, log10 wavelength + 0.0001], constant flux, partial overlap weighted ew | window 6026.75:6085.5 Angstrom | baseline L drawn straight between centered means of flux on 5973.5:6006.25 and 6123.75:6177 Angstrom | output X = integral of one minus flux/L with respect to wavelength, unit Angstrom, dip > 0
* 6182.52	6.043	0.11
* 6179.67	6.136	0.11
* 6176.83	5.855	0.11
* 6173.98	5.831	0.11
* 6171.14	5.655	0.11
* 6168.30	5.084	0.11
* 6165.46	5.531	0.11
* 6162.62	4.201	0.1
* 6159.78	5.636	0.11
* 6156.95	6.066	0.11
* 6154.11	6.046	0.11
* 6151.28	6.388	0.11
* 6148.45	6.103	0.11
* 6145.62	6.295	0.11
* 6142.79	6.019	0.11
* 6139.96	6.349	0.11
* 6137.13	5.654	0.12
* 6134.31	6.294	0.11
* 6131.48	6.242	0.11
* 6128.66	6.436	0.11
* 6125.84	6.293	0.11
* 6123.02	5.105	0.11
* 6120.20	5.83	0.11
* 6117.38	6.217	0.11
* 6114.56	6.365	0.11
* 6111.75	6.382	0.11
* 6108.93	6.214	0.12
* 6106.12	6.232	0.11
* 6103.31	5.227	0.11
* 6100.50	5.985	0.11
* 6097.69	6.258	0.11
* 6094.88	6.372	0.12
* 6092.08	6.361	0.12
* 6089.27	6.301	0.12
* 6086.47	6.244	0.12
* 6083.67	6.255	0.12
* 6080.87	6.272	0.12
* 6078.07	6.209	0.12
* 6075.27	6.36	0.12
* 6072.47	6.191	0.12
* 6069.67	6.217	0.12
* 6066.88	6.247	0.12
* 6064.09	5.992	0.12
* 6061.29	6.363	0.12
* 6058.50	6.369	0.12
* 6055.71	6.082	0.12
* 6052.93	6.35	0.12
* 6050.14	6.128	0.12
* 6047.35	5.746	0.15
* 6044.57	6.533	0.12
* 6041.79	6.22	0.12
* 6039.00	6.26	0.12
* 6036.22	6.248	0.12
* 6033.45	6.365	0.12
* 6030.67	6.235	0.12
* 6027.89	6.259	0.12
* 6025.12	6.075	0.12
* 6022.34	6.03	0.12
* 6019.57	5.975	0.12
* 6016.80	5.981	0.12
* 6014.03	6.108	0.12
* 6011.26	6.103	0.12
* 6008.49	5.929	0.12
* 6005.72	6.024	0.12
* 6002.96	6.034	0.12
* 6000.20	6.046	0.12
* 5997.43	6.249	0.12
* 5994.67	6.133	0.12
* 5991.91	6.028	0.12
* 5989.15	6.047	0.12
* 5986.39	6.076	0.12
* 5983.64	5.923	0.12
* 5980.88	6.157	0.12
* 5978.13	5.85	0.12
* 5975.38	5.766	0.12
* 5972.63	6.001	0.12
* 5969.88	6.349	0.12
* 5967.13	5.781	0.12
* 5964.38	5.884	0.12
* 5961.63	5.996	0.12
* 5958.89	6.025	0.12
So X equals -2.6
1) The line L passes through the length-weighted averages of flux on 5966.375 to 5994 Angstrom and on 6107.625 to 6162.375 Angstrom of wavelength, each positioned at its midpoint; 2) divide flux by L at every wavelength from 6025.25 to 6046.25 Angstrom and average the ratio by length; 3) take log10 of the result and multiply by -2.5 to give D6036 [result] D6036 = -0.05 mag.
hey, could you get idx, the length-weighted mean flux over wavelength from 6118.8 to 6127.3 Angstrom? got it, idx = 5.75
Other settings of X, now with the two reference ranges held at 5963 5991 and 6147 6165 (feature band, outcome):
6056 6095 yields -2.8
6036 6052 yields -0.8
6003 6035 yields -0.9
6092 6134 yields -2.2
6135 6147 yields -0.7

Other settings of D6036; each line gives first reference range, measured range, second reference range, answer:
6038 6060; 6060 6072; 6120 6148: 0.00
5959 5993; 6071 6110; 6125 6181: -0.04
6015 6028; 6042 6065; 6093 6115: -0.02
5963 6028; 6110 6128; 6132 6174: -0.03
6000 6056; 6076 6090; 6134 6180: -0.05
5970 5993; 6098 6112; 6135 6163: -0.01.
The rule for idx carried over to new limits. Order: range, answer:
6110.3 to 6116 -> 6.37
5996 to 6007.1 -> 6.09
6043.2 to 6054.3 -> 6.19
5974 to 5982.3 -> 5.93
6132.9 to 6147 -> 6.12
